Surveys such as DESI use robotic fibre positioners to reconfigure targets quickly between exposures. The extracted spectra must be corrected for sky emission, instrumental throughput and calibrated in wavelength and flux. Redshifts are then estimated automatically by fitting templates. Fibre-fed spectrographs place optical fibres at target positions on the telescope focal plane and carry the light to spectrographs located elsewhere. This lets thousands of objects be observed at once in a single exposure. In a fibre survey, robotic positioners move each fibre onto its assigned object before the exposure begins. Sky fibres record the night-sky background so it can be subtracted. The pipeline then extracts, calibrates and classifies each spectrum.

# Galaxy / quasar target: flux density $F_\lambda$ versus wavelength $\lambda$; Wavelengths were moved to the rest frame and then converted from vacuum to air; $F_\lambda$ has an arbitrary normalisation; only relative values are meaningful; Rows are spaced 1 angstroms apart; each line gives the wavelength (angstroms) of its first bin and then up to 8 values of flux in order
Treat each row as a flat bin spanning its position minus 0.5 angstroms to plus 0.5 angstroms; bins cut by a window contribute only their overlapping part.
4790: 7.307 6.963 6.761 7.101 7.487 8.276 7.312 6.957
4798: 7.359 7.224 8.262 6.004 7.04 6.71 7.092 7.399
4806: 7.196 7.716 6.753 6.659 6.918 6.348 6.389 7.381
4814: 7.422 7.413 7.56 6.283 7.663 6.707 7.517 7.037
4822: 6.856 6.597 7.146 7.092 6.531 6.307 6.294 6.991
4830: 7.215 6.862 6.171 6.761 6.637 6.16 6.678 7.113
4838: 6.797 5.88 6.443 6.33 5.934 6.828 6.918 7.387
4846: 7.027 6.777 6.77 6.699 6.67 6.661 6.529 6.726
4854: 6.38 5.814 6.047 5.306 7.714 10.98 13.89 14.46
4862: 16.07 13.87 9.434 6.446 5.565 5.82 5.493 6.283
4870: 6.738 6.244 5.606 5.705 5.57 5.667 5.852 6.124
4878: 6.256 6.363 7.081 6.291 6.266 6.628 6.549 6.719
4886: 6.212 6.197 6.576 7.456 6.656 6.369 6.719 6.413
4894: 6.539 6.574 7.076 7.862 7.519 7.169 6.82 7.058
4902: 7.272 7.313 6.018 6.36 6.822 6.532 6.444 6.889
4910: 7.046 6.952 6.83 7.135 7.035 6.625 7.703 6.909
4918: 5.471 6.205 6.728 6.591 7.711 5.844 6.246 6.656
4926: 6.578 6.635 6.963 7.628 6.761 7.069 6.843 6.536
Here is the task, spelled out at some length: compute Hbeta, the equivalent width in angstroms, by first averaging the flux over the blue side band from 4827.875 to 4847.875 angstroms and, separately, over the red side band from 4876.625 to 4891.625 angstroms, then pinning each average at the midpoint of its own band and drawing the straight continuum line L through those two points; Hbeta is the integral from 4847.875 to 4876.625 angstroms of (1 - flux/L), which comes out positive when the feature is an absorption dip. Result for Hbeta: -4.5 angstroms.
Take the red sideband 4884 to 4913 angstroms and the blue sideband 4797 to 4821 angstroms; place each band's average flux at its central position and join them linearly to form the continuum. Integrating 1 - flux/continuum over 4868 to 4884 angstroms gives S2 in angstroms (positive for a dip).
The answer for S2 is 1.6 angstroms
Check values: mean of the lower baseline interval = 7.08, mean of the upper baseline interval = 6.8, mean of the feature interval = 6.17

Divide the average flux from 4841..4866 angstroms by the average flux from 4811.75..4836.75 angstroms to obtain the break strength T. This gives 1.18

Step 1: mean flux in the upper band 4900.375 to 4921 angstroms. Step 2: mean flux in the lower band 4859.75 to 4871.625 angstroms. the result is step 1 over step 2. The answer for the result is 0.75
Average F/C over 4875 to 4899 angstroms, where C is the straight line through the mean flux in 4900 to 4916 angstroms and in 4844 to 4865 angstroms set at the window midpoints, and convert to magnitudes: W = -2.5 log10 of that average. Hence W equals 0.13 mag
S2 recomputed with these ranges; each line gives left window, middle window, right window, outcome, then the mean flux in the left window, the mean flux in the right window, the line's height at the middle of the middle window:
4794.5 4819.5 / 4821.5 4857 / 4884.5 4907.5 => 1.99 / 7.12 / 6.79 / 7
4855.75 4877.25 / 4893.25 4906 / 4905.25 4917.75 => 0.39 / 7.99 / 6.87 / 7.17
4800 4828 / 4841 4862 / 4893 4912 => -2.48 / 6.96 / 6.89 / 6.93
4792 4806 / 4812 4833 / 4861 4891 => 0.72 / 7.23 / 7.07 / 7.18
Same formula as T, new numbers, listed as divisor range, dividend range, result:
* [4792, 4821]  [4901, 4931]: 0.95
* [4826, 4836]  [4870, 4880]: 0.91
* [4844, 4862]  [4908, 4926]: 0.84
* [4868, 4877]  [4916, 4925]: 1.10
